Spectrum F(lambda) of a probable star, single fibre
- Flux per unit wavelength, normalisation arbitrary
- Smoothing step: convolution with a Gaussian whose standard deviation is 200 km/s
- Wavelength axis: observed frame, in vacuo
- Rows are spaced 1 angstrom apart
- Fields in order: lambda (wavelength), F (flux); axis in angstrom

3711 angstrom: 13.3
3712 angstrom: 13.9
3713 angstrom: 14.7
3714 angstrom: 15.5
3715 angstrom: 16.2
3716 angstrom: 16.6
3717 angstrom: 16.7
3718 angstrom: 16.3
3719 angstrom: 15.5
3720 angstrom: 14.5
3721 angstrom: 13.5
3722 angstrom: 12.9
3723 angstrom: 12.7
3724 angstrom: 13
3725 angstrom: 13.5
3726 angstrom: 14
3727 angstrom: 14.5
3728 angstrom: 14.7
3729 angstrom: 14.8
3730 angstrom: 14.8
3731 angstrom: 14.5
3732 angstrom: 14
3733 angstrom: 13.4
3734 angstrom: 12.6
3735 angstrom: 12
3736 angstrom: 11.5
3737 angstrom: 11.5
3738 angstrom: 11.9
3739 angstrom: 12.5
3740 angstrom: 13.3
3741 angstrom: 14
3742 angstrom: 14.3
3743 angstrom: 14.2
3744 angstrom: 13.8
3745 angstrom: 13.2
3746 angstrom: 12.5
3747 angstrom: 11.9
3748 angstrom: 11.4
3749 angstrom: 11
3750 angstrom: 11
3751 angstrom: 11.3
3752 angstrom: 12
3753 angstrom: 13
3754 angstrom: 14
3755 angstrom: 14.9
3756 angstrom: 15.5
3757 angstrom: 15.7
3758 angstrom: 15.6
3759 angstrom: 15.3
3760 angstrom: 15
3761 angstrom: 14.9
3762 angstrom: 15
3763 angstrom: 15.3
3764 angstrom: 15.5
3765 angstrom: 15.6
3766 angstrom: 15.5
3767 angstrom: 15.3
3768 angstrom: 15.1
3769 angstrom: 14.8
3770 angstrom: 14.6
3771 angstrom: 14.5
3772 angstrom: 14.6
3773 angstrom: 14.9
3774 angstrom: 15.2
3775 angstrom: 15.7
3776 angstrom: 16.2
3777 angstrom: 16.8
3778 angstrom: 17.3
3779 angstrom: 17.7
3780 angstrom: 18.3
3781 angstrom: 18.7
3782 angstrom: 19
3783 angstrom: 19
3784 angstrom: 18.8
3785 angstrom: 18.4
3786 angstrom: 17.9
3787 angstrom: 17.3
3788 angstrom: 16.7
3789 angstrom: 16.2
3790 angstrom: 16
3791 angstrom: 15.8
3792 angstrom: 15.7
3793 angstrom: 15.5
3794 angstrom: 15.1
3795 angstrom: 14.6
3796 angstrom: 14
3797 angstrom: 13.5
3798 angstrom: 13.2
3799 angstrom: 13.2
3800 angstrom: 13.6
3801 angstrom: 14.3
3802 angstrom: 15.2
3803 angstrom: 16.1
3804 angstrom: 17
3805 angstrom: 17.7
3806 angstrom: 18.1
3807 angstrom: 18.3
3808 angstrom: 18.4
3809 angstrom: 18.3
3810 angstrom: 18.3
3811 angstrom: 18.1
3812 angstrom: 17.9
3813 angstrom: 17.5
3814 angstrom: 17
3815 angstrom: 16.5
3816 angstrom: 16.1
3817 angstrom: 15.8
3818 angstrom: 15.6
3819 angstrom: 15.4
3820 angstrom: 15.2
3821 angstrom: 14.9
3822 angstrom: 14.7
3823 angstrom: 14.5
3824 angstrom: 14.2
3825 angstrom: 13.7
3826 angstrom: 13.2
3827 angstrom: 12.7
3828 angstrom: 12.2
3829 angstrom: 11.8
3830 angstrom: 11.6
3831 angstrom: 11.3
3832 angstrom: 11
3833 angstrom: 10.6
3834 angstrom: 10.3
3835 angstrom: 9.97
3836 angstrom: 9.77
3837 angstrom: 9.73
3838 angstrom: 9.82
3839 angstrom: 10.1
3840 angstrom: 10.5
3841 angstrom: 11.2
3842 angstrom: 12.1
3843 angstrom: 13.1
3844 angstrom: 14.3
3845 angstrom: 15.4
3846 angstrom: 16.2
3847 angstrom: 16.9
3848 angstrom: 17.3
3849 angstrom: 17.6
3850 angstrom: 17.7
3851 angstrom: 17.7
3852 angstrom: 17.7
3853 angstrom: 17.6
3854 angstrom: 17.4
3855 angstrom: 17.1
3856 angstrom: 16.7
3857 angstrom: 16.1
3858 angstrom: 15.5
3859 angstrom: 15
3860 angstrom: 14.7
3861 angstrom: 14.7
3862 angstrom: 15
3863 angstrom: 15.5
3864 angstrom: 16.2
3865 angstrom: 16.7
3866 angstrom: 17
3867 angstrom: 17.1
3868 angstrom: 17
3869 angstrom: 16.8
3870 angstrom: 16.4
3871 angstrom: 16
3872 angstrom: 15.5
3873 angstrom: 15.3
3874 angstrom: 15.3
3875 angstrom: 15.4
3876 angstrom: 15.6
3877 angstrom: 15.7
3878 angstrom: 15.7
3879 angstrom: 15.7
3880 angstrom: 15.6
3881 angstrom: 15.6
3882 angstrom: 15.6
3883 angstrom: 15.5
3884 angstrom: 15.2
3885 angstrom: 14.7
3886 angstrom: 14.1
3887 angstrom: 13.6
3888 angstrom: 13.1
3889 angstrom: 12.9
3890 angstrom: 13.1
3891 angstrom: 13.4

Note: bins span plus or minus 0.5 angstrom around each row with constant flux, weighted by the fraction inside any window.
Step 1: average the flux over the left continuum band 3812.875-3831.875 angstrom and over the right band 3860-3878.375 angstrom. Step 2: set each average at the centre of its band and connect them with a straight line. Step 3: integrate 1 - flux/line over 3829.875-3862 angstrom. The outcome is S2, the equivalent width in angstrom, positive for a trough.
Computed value 2.43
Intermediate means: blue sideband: 14.3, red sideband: 15.9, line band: 14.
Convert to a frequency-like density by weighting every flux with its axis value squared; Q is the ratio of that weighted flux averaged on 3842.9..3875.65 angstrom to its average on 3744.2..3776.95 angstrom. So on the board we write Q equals 1.20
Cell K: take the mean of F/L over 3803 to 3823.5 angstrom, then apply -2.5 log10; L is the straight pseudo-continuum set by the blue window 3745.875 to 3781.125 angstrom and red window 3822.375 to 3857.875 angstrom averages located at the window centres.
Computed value -0.19 mag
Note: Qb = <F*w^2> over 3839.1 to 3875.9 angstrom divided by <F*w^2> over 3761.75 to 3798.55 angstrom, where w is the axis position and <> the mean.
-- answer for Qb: 1.02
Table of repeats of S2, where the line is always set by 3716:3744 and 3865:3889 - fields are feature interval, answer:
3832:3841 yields 2.9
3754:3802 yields -4.7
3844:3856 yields -1.4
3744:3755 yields 1.3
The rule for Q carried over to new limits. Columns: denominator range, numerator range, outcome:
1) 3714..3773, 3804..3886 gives 1.14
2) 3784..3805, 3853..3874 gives 1.07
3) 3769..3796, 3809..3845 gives 0.84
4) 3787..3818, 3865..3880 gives 1.03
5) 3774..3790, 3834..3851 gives 0.78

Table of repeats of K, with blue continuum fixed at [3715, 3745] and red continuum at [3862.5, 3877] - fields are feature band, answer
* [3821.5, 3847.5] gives 0.251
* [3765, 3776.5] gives -0.045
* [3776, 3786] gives -0.227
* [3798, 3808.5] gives -0.069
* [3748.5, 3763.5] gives 0.025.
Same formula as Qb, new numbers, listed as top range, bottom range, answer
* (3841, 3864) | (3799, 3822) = 0.98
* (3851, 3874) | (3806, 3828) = 1.04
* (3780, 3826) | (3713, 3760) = 1.22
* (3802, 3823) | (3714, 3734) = 1.21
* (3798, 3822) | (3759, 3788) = 1.02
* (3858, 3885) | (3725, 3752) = 1.30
